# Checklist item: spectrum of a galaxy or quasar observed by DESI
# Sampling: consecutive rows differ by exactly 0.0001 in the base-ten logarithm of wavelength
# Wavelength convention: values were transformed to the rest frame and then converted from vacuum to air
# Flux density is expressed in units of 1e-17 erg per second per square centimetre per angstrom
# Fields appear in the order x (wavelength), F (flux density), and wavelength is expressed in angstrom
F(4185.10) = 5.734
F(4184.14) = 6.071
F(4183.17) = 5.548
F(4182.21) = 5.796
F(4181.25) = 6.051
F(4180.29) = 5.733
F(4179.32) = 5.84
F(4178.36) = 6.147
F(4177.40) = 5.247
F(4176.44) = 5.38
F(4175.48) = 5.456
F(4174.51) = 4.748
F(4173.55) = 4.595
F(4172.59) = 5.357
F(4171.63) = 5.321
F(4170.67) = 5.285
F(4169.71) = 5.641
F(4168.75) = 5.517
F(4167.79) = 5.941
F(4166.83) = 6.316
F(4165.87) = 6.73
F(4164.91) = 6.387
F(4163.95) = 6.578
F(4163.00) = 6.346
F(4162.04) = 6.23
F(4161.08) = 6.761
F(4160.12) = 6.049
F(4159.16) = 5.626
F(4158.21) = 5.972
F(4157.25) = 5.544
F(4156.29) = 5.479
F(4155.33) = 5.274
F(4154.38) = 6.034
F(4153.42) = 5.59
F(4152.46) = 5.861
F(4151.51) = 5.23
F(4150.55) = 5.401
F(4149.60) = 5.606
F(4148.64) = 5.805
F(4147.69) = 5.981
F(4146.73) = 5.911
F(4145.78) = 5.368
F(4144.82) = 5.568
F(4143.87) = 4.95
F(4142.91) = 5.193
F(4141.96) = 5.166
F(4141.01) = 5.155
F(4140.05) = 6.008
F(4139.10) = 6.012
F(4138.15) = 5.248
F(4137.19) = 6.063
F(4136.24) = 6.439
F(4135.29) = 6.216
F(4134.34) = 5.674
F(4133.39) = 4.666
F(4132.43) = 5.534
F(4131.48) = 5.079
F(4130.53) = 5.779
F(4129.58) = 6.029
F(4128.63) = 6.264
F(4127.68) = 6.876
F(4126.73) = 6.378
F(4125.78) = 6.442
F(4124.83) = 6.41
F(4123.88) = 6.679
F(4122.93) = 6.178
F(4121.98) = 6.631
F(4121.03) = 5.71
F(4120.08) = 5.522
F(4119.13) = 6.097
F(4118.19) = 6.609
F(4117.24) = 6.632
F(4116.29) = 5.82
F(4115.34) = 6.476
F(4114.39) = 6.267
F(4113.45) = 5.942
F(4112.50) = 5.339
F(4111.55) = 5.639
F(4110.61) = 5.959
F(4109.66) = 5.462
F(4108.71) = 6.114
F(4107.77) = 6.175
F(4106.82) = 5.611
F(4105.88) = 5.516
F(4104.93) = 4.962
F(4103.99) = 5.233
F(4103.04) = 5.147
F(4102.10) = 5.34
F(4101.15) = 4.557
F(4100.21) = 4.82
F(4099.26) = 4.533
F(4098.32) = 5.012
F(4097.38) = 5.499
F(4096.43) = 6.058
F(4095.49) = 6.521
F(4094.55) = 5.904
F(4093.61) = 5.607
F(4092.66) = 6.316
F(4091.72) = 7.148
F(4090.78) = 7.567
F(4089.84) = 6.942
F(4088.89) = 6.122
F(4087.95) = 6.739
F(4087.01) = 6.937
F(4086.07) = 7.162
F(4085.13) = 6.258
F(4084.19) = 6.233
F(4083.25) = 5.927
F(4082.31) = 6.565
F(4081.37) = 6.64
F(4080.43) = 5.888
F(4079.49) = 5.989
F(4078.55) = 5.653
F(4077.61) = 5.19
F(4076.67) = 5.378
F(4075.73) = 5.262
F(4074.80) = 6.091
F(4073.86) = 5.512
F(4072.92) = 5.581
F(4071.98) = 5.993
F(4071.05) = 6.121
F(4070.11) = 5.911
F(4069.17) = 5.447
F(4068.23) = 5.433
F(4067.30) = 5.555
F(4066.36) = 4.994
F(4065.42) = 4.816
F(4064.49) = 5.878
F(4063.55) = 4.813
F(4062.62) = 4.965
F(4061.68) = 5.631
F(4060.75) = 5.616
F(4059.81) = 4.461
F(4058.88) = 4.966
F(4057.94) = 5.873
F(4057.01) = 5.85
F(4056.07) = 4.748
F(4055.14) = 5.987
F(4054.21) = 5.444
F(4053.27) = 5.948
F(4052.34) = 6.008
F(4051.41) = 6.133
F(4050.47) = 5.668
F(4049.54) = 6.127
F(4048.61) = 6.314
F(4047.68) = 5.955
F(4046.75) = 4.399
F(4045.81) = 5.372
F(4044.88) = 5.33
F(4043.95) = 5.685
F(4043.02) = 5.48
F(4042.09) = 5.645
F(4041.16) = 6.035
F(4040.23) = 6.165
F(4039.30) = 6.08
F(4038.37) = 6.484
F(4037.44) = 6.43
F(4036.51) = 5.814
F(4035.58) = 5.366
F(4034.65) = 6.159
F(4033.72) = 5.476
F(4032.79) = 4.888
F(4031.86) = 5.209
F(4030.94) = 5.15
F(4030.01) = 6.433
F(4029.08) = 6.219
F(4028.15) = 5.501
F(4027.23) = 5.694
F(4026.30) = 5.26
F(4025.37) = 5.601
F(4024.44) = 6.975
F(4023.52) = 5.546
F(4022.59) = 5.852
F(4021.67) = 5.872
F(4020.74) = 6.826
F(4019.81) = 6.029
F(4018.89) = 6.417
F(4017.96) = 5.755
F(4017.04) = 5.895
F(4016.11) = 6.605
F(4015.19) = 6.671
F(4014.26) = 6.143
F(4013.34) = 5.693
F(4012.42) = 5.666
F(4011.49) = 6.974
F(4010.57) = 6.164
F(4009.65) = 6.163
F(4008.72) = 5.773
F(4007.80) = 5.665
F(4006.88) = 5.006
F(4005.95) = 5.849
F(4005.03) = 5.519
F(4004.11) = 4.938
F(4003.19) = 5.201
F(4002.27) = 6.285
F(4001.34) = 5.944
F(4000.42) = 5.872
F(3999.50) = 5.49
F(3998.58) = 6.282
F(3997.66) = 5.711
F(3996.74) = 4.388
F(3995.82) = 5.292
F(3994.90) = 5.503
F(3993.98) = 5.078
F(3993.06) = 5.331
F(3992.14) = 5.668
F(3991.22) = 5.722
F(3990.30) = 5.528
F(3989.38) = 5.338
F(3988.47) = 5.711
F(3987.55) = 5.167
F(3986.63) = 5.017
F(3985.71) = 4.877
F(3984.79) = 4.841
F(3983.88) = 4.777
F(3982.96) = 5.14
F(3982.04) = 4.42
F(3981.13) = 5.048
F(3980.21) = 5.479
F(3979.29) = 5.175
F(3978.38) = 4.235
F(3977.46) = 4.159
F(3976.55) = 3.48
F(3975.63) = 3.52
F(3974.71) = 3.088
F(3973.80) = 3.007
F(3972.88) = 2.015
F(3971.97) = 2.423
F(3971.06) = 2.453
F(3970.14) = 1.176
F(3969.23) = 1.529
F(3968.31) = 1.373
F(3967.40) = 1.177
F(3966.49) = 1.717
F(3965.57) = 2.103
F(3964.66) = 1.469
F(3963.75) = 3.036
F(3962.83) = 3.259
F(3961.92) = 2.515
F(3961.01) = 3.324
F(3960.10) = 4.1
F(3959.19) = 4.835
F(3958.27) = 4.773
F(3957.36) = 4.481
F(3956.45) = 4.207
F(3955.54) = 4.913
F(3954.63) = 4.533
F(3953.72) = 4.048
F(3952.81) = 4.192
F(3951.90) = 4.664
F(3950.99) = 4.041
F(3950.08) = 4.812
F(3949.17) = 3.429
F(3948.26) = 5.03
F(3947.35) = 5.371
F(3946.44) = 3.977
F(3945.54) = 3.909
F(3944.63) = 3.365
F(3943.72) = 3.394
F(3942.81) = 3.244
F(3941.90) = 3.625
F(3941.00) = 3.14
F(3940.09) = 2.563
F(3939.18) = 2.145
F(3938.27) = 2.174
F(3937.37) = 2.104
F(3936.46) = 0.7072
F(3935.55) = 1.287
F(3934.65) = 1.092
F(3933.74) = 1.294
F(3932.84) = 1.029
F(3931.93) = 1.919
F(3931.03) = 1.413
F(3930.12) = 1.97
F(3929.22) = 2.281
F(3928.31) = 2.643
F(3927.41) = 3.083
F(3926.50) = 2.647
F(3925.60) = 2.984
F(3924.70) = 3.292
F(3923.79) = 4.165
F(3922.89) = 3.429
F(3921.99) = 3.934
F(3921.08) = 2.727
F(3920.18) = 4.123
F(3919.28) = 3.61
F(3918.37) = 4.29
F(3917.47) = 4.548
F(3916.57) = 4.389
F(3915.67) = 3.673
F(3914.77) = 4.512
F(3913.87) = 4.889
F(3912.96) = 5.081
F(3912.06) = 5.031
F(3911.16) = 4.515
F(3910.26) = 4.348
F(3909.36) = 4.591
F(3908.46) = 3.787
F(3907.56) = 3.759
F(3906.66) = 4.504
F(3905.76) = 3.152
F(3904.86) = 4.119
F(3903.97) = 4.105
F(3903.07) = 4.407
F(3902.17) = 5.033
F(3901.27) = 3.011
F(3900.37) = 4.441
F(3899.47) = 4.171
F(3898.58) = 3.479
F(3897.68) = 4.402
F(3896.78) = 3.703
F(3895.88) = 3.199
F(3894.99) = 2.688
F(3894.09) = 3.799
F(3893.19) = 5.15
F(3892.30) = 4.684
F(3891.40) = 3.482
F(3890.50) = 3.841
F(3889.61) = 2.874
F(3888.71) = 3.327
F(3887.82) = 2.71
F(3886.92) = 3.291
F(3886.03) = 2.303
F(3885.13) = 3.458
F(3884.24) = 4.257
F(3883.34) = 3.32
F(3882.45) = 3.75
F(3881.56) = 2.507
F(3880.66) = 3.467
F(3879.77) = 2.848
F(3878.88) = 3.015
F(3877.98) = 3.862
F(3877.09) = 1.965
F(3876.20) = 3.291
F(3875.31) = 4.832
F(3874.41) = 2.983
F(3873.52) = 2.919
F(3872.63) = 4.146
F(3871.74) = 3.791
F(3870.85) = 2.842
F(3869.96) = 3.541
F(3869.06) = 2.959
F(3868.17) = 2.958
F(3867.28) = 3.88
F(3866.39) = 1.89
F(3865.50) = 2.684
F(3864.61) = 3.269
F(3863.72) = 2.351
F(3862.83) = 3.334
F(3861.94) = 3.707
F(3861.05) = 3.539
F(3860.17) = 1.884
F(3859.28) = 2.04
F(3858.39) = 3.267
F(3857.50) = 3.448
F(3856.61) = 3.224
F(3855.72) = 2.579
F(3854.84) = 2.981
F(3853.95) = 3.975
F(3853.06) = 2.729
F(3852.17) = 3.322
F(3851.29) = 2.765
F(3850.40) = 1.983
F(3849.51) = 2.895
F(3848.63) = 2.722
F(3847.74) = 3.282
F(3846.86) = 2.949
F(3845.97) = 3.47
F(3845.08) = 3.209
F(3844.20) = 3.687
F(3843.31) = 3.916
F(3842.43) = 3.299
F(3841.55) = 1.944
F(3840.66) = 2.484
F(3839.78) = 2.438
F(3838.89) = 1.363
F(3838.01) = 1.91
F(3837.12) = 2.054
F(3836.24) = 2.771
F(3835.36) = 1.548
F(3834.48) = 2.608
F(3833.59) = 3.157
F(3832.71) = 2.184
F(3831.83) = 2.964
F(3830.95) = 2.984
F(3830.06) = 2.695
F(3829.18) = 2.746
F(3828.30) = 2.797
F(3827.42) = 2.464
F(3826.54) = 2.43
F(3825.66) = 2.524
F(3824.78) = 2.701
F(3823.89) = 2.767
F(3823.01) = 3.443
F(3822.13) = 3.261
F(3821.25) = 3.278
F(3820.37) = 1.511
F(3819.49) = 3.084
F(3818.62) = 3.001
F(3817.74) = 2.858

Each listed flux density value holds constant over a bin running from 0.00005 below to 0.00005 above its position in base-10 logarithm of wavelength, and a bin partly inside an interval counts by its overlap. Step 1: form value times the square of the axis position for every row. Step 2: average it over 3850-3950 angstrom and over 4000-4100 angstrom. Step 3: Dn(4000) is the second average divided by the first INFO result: 1.9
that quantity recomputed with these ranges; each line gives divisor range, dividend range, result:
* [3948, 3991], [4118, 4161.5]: 1.65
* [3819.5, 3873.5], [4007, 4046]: 2.26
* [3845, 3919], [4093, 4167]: 1.87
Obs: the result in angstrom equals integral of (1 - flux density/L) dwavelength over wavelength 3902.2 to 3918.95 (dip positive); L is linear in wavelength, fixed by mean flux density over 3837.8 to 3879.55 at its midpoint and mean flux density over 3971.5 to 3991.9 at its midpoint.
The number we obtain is -3.2 angstrom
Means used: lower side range 3.02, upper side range 4.48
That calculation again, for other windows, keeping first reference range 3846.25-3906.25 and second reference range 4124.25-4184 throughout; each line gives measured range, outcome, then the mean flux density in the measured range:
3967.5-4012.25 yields -4.12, 4.75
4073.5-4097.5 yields -4.88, 6.21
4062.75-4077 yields -1.38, 5.51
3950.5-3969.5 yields 3.19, 3.37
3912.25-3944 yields 6.68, 2.97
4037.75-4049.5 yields -2.40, 5.77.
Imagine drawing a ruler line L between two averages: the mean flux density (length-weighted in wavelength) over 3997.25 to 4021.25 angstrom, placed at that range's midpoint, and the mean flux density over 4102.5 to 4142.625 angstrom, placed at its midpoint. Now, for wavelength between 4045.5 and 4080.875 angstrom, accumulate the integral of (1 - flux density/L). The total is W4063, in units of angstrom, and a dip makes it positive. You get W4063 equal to 2.2 angstrom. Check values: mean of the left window 5.94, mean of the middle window 5.55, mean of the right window 5.88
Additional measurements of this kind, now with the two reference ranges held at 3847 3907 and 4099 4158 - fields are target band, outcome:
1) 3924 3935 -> 4.71 angstrom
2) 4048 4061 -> -1.62 angstrom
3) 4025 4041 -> -3.11 angstrom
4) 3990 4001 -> -2.51 angstrom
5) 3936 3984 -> 8.06 angstrom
